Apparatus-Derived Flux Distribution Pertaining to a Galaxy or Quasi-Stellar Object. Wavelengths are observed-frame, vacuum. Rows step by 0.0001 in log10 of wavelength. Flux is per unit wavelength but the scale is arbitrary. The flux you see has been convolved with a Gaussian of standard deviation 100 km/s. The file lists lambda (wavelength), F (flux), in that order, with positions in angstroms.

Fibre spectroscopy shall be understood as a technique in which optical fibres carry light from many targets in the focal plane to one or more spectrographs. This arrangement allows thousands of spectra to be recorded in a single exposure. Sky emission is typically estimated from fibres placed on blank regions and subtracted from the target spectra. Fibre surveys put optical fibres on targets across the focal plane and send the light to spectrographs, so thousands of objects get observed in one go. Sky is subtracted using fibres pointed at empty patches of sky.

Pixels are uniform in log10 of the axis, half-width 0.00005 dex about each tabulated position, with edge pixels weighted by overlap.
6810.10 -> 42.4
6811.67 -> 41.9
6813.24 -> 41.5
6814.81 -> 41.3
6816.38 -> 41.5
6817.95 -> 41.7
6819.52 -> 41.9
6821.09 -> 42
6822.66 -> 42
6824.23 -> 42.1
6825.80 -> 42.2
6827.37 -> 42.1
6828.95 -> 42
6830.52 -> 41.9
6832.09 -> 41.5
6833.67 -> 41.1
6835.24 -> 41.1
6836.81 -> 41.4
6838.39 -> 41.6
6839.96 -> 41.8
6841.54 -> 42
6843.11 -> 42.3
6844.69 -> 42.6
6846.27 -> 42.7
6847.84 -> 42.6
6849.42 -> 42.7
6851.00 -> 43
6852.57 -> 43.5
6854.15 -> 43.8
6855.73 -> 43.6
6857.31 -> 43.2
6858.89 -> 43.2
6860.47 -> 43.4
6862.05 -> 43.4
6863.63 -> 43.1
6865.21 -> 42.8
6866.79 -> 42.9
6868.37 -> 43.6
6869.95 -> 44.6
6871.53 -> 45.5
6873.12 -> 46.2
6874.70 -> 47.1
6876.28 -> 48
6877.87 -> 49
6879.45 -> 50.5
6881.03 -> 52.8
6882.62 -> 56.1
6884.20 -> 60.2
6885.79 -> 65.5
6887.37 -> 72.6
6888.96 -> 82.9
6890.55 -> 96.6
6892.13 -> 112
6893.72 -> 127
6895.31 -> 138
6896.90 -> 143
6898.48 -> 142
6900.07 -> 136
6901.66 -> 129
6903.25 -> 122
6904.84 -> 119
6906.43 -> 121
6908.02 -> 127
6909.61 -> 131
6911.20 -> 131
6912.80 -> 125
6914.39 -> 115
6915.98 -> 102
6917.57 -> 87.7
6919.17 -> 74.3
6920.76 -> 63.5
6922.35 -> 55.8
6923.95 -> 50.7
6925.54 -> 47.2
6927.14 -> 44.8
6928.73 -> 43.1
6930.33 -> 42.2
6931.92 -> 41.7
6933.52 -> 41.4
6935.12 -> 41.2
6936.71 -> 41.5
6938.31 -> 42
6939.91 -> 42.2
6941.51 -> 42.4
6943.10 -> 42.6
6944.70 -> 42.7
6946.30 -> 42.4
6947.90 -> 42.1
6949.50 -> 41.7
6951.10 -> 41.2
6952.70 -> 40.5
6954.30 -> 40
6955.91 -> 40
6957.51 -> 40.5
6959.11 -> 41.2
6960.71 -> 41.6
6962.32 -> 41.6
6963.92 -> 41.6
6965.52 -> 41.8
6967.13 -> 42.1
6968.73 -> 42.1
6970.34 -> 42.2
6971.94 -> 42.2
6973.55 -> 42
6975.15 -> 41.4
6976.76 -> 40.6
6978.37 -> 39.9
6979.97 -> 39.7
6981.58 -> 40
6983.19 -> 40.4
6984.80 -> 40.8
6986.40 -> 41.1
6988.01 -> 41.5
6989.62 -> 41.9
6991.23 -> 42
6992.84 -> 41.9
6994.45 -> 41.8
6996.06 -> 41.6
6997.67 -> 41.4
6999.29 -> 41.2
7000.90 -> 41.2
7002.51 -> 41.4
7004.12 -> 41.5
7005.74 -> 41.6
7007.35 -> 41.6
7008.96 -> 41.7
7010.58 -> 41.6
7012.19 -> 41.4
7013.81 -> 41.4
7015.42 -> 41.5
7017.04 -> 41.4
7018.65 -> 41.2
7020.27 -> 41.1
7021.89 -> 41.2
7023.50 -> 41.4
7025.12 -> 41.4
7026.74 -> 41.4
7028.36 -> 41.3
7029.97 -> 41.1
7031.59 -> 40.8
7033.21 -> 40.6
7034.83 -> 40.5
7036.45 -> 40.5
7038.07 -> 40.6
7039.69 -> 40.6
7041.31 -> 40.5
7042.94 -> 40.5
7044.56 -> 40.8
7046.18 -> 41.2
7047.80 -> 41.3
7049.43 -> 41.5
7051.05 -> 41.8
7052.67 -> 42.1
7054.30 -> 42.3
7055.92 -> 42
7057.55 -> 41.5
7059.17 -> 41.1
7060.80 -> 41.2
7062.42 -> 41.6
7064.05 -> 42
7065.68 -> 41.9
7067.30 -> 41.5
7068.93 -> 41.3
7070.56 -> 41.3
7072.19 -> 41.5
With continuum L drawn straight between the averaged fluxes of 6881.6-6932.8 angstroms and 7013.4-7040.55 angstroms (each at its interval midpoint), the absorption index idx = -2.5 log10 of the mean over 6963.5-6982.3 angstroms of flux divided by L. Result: 0.49 mag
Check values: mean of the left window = 93.6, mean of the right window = 41.1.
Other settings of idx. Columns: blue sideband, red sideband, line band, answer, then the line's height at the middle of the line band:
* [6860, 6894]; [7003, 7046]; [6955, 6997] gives 0.140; 47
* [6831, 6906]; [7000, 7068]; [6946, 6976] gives 0.233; 51.4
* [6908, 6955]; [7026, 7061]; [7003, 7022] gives 0.129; 46.7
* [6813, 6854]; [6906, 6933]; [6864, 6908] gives -0.218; 66.2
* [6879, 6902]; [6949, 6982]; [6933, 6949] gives 0.375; 59.6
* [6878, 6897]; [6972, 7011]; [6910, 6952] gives 0.149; 66.6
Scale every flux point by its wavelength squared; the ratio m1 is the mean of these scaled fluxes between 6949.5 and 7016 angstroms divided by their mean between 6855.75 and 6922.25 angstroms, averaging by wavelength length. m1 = 0.5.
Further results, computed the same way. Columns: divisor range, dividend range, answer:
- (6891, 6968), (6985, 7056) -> 0.59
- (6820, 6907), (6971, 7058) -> 0.69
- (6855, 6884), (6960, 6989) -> 0.92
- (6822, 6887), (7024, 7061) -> 0.96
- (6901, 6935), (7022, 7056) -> 0.50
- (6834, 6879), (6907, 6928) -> 2.08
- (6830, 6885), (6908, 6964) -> 1.32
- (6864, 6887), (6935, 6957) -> 0.85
